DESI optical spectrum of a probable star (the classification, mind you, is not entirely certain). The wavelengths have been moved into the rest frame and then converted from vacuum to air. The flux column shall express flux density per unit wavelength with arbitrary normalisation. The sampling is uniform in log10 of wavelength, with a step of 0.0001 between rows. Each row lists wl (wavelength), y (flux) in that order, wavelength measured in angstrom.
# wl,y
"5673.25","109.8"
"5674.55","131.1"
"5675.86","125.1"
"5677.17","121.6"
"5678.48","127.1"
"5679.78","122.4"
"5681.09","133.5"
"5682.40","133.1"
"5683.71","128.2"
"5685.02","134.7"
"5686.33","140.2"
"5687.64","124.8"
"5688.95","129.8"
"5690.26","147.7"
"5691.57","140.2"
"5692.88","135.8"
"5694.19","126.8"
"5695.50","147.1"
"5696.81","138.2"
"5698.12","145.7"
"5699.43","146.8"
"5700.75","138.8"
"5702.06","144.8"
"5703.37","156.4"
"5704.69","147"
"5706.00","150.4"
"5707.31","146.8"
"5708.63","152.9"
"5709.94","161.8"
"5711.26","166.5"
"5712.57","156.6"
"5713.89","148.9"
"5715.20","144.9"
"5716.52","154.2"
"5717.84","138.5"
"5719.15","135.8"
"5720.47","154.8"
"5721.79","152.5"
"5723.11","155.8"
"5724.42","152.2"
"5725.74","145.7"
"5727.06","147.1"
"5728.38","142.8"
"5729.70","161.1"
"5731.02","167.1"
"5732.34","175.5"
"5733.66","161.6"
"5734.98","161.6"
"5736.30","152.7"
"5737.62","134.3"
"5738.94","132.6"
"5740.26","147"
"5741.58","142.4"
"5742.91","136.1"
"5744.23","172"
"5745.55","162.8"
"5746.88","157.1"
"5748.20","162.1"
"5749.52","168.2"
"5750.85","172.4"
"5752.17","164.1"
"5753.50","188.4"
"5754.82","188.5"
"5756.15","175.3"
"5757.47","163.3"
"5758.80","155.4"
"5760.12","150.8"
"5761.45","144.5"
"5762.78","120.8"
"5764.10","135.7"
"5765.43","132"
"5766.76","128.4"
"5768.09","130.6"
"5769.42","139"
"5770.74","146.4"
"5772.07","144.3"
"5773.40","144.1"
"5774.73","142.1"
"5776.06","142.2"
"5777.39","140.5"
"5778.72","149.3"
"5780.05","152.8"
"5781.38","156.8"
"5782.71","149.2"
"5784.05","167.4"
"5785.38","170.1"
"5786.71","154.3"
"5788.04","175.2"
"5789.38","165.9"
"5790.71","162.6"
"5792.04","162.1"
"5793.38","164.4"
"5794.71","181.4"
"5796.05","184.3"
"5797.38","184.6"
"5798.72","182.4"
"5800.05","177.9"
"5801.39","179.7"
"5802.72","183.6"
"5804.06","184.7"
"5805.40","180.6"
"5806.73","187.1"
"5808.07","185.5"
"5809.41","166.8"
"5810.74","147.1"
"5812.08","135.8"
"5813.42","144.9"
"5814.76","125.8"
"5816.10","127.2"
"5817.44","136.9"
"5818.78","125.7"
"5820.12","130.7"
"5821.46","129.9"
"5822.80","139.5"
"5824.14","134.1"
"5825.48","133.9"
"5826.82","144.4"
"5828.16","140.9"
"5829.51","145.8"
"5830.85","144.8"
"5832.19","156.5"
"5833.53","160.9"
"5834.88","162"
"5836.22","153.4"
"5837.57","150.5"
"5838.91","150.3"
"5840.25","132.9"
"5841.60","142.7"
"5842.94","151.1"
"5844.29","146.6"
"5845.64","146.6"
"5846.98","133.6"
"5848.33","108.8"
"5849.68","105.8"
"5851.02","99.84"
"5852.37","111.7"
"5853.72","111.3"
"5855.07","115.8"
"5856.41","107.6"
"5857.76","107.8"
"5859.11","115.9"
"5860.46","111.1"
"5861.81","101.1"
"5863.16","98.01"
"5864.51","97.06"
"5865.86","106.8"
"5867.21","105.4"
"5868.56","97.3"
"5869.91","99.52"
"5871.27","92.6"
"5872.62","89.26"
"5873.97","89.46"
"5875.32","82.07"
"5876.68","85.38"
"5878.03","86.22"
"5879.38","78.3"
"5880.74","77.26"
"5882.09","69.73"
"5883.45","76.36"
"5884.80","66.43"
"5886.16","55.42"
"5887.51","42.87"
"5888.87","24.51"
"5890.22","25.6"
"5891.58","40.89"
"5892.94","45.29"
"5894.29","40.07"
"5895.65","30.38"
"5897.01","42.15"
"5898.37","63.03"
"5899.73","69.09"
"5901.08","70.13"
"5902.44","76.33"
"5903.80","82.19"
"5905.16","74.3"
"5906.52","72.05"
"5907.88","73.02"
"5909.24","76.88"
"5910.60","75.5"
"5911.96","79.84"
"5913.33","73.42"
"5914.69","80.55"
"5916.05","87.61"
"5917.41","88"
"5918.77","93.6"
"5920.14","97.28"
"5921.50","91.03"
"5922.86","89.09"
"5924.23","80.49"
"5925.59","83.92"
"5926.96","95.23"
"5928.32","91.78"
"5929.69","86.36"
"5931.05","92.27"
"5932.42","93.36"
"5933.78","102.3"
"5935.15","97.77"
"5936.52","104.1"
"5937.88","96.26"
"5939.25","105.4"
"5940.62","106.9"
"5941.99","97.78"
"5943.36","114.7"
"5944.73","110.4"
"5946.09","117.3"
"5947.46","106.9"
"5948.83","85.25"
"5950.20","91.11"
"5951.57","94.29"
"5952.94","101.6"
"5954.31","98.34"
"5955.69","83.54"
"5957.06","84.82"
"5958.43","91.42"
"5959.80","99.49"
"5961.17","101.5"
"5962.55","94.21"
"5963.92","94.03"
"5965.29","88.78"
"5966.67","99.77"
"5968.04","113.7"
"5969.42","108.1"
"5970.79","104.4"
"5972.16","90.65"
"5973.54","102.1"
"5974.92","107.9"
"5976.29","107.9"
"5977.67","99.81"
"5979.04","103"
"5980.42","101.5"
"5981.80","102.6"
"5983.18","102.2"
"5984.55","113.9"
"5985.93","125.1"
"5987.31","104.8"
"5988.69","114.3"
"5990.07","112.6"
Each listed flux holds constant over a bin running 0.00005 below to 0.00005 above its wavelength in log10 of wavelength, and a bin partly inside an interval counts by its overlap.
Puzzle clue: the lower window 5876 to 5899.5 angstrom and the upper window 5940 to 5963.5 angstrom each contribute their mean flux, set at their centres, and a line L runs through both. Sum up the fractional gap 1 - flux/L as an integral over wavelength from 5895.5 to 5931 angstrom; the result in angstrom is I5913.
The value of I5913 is -2.6 angstrom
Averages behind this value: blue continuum 56.1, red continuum 98.7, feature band 78.8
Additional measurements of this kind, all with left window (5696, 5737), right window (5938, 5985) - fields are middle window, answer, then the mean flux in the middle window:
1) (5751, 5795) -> -4.5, 154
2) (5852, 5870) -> 2.3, 106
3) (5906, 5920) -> 3.8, 80.8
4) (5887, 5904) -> 9.6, 49.4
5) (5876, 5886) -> 3.5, 75.9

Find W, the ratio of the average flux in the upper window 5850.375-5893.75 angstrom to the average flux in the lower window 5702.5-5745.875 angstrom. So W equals 0.56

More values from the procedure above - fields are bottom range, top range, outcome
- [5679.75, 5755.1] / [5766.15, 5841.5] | 1.03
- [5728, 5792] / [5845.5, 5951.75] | 0.56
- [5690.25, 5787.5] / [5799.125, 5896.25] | 0.78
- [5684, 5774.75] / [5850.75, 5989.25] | 0.60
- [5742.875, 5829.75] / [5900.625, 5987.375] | 0.61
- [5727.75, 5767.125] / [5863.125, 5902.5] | 0.45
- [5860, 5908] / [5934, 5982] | 1.37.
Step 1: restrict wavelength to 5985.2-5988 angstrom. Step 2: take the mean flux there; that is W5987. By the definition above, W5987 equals 115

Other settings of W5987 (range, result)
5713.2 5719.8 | 145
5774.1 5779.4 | 144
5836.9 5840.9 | 145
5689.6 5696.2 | 140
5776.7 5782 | 150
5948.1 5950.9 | 88.5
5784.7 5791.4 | 166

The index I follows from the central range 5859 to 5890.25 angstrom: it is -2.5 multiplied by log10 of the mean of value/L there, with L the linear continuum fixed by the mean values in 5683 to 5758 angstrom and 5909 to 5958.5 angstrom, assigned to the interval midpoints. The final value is 0.31 mag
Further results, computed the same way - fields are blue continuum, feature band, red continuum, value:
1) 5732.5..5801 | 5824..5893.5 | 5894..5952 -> 0.10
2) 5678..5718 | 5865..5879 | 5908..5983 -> 0.18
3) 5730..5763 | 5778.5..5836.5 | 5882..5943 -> -0.22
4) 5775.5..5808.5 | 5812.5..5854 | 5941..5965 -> 0.11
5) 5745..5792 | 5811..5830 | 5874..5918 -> -0.15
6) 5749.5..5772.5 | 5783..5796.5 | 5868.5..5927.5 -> -0.23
